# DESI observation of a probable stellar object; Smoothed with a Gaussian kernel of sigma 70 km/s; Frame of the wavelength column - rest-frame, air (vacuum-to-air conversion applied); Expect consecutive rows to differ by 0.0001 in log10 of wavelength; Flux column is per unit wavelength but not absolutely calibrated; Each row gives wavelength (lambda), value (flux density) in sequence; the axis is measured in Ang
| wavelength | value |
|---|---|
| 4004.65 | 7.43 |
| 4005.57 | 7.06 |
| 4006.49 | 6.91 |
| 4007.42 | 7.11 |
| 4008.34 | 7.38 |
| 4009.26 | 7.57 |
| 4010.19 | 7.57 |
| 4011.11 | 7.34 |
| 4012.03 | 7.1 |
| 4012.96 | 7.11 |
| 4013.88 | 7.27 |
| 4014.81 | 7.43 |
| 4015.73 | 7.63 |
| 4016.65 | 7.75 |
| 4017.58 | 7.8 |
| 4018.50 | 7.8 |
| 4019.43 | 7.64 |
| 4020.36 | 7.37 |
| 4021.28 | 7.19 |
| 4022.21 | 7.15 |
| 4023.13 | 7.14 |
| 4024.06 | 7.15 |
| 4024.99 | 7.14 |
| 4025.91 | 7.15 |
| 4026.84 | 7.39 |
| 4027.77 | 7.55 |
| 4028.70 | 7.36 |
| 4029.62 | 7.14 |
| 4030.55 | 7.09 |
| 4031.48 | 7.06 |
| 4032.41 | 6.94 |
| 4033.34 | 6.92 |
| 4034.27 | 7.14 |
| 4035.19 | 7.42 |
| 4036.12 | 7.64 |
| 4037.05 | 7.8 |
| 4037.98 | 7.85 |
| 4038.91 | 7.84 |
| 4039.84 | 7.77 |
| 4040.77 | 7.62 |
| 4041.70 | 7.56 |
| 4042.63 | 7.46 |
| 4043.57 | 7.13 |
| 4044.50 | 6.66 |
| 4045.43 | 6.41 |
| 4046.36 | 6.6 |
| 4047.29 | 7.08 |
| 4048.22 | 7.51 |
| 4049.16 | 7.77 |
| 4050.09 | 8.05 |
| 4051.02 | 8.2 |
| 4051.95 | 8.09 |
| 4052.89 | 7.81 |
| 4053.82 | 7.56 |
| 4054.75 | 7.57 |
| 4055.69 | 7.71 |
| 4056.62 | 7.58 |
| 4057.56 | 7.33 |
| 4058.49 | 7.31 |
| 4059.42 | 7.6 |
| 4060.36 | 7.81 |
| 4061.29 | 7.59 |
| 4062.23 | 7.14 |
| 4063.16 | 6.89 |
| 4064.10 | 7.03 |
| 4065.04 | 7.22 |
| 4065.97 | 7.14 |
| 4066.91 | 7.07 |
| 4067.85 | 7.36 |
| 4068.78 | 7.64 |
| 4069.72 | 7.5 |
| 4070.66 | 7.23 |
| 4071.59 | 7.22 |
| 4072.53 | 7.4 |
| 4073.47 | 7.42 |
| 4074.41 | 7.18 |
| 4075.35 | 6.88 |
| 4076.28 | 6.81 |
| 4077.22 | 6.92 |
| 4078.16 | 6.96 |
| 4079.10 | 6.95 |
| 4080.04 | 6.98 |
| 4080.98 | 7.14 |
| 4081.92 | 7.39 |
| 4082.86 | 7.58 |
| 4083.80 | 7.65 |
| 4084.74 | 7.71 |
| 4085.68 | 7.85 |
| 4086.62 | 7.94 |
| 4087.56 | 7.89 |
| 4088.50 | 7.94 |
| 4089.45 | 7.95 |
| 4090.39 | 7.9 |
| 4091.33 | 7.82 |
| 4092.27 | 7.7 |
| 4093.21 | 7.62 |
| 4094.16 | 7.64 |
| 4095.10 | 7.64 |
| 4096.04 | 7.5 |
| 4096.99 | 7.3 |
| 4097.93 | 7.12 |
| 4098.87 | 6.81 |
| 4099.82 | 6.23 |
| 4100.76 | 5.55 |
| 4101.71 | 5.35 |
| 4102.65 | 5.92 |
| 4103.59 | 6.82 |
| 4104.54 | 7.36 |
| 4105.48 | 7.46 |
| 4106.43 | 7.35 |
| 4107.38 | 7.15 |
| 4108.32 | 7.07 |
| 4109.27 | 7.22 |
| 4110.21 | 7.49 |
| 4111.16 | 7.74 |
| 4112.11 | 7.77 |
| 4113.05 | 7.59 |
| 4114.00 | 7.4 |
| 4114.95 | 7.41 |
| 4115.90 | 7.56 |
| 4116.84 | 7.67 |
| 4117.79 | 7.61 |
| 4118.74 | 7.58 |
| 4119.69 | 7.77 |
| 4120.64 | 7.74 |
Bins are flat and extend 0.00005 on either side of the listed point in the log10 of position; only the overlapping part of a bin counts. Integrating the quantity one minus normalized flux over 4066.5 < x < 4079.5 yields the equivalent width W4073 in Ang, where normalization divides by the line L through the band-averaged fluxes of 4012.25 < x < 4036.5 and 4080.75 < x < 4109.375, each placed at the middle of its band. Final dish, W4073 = 0.2 Ang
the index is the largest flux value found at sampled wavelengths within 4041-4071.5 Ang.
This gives 8.2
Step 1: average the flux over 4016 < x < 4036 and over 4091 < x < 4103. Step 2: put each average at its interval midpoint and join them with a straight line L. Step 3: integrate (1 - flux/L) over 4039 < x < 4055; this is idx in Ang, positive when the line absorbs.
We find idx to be -0.6 Ang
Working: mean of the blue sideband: 7.31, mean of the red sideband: 6.94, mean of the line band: 7.47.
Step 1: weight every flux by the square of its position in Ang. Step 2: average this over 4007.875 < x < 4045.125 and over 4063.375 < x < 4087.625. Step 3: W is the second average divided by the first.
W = 1.0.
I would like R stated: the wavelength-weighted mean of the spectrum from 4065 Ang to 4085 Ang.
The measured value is 7.24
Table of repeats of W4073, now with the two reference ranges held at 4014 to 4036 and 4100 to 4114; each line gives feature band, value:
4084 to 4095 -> -1.2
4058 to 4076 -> -0.3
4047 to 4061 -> -0.9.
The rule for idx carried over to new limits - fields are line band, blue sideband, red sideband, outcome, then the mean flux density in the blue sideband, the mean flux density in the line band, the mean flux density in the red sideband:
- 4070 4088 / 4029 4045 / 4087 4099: 0.6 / 7.35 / 7.32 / 7.63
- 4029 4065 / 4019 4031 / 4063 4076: -0.8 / 7.27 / 7.41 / 7.23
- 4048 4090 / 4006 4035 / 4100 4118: -1.5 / 7.3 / 7.45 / 7.11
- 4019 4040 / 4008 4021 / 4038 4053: 0.4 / 7.48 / 7.34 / 7.47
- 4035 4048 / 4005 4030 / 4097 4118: -0.1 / 7.34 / 7.35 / 7.08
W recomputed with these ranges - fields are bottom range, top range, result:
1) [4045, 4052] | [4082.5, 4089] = 1.07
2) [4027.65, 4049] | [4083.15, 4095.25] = 1.10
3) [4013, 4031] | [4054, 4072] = 1.02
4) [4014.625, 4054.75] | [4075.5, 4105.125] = 1.00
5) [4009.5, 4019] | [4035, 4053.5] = 1.02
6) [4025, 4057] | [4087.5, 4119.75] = 1.01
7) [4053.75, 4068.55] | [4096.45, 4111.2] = 0.95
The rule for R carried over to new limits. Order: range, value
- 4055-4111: 7.27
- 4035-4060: 7.52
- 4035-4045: 7.52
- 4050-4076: 7.44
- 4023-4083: 7.33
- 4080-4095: 7.69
